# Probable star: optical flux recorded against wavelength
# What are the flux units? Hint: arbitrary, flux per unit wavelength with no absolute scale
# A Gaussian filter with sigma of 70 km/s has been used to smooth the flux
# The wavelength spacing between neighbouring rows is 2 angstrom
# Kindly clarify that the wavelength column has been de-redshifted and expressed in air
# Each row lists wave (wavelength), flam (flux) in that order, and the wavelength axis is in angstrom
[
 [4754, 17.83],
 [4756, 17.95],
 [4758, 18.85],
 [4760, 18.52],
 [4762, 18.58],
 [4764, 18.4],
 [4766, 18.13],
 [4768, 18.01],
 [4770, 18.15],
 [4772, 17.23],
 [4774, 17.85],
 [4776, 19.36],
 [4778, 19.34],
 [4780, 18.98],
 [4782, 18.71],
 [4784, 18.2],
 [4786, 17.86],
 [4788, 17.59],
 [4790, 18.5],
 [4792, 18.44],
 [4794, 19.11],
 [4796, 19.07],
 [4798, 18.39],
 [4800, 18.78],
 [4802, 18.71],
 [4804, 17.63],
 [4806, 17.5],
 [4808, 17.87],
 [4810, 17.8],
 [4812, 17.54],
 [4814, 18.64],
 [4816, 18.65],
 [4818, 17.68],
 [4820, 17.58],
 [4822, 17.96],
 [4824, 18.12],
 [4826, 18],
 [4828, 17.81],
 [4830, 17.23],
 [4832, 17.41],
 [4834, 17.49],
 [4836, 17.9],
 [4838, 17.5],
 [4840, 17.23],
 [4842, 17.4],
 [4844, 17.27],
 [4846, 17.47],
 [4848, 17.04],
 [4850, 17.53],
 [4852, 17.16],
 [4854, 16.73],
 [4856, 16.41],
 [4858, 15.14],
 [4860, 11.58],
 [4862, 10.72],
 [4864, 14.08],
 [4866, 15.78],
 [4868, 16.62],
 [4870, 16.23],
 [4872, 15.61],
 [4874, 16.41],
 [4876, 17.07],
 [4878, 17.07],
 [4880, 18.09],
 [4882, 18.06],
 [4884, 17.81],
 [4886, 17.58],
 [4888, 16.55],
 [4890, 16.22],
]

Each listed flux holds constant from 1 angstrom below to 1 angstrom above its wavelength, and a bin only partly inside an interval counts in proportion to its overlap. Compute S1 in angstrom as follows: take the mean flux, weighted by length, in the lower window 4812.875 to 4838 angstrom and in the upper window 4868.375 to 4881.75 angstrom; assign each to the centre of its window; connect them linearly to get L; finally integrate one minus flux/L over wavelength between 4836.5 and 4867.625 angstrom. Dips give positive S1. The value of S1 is 2.39 angstrom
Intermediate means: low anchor 17.9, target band 16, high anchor 16.8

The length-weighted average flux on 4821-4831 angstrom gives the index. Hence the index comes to 17.8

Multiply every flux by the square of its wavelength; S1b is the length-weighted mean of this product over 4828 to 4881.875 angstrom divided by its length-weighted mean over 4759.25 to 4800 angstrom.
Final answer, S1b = 0.92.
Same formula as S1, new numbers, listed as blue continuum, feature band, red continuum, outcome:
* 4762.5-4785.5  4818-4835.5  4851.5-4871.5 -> -1.5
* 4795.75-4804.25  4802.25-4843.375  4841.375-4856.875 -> 0.3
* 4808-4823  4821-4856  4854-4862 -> -3.4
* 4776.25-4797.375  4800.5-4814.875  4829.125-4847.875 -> 0.1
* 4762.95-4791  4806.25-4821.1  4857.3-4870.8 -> -1.2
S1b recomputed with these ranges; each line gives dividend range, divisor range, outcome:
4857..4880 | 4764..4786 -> 0.86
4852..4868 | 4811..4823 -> 0.83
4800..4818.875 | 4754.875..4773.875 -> 1.01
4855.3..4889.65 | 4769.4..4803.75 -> 0.89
